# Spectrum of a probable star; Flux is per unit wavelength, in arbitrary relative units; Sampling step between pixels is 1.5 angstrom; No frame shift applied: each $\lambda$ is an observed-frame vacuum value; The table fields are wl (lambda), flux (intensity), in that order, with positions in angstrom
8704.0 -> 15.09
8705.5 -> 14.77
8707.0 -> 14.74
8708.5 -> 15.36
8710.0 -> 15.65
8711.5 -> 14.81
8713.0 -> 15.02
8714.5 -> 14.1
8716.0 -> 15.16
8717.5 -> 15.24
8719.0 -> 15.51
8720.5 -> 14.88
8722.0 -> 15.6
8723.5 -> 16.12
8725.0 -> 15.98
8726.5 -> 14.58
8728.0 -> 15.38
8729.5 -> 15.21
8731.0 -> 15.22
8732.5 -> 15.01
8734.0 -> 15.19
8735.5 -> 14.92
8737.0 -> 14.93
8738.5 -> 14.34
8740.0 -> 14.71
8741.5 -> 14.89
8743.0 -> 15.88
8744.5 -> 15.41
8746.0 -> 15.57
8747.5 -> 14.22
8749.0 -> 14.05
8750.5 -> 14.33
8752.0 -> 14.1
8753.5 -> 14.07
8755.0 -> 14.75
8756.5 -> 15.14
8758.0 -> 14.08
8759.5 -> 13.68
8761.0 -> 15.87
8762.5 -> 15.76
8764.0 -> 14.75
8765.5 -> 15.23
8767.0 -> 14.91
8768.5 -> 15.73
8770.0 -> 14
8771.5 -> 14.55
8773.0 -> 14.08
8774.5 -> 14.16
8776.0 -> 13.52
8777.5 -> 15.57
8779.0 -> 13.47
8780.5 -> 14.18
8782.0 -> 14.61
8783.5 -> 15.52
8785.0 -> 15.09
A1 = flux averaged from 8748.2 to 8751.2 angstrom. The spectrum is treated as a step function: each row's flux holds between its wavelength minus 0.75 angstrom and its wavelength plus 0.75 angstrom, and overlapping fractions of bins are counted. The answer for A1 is 14.2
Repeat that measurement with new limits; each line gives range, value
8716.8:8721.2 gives 15.2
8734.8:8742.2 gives 14.8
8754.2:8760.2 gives 14.4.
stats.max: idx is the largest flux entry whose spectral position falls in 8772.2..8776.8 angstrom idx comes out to 14.16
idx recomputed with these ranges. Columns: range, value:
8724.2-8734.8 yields 15.98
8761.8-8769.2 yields 15.76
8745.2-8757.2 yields 15.57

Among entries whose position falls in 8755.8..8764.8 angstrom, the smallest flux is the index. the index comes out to 13.68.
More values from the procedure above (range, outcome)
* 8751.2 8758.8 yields 14.07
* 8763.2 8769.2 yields 14.75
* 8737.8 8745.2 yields 14.34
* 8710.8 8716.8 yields 14.1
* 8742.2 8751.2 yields 14.05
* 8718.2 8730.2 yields 14.58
